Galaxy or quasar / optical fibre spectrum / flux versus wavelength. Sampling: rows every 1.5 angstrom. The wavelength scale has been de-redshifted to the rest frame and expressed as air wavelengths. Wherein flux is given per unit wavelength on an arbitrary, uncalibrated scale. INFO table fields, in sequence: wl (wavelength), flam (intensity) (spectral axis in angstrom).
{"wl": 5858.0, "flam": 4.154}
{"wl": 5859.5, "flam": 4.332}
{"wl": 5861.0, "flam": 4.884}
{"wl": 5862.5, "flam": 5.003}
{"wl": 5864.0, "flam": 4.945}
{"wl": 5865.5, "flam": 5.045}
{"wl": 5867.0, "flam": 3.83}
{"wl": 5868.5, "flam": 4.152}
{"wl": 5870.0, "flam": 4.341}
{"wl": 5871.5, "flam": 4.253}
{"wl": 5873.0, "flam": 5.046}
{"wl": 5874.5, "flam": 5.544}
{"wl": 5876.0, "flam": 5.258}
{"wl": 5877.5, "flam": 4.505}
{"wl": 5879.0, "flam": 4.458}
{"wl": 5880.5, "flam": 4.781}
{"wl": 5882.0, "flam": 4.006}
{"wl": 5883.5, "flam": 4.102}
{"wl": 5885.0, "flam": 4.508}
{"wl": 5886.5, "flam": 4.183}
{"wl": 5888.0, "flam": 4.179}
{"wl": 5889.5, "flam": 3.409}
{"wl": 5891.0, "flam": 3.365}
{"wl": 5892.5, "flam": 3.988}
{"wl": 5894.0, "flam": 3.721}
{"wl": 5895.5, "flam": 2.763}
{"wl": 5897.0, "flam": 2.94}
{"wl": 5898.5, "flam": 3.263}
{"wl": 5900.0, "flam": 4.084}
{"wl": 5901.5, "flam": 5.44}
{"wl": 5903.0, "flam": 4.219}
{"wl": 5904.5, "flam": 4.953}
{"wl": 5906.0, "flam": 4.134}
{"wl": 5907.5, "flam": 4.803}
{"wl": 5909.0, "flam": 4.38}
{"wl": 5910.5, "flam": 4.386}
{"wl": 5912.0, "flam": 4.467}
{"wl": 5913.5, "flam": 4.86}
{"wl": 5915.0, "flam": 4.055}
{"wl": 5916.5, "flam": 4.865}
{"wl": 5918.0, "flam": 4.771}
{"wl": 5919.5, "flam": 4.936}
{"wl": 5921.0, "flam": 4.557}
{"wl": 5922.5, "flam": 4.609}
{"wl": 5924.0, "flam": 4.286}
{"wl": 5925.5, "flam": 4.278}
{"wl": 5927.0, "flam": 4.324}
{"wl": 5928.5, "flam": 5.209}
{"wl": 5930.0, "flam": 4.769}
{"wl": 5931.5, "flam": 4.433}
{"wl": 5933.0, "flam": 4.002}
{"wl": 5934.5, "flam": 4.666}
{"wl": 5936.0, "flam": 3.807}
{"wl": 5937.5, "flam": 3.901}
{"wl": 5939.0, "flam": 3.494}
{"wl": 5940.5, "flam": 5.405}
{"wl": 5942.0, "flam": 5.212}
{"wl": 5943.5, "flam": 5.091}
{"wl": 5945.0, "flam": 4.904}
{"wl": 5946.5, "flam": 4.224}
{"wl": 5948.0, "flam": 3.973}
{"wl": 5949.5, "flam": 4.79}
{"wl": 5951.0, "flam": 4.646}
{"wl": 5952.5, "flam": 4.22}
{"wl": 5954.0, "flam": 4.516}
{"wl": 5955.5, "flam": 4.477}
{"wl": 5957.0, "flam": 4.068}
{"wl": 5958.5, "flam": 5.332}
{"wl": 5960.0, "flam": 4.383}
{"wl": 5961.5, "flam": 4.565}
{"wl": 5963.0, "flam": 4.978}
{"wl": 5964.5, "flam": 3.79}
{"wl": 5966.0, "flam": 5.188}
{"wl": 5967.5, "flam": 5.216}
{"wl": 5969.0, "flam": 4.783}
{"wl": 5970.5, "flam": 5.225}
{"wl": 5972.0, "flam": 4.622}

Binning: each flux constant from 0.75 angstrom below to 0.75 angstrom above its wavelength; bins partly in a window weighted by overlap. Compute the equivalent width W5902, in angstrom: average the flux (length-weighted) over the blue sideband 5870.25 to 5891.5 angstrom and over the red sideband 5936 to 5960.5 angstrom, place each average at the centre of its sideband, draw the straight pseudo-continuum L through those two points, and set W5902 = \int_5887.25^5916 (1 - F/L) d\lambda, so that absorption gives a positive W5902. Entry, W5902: 2.36 angstrom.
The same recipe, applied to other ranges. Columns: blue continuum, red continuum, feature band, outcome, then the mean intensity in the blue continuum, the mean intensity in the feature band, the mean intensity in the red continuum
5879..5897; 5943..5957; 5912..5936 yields -1.7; 3.89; 4.55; 4.5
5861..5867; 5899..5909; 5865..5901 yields 4.2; 4.84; 4.16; 4.56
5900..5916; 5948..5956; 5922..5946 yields -0.1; 4.55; 4.52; 4.48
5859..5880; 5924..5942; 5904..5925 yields -0.3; 4.69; 4.57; 4.42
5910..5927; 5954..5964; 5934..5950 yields 0.3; 4.54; 4.49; 4.6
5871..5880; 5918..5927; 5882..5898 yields 3.5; 4.86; 3.72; 4.54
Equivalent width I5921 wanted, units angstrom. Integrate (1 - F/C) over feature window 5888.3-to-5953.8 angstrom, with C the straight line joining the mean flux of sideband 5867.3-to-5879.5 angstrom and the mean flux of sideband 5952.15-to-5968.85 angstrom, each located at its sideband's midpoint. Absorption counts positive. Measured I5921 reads 4.3 angstrom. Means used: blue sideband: 4.67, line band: 4.34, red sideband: 4.63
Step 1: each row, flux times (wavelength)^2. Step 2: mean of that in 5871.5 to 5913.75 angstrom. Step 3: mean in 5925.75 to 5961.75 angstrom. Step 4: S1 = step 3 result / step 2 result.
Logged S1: 1.08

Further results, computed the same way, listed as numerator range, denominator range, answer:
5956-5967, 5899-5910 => 1.04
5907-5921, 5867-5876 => 1.01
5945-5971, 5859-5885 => 1.03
